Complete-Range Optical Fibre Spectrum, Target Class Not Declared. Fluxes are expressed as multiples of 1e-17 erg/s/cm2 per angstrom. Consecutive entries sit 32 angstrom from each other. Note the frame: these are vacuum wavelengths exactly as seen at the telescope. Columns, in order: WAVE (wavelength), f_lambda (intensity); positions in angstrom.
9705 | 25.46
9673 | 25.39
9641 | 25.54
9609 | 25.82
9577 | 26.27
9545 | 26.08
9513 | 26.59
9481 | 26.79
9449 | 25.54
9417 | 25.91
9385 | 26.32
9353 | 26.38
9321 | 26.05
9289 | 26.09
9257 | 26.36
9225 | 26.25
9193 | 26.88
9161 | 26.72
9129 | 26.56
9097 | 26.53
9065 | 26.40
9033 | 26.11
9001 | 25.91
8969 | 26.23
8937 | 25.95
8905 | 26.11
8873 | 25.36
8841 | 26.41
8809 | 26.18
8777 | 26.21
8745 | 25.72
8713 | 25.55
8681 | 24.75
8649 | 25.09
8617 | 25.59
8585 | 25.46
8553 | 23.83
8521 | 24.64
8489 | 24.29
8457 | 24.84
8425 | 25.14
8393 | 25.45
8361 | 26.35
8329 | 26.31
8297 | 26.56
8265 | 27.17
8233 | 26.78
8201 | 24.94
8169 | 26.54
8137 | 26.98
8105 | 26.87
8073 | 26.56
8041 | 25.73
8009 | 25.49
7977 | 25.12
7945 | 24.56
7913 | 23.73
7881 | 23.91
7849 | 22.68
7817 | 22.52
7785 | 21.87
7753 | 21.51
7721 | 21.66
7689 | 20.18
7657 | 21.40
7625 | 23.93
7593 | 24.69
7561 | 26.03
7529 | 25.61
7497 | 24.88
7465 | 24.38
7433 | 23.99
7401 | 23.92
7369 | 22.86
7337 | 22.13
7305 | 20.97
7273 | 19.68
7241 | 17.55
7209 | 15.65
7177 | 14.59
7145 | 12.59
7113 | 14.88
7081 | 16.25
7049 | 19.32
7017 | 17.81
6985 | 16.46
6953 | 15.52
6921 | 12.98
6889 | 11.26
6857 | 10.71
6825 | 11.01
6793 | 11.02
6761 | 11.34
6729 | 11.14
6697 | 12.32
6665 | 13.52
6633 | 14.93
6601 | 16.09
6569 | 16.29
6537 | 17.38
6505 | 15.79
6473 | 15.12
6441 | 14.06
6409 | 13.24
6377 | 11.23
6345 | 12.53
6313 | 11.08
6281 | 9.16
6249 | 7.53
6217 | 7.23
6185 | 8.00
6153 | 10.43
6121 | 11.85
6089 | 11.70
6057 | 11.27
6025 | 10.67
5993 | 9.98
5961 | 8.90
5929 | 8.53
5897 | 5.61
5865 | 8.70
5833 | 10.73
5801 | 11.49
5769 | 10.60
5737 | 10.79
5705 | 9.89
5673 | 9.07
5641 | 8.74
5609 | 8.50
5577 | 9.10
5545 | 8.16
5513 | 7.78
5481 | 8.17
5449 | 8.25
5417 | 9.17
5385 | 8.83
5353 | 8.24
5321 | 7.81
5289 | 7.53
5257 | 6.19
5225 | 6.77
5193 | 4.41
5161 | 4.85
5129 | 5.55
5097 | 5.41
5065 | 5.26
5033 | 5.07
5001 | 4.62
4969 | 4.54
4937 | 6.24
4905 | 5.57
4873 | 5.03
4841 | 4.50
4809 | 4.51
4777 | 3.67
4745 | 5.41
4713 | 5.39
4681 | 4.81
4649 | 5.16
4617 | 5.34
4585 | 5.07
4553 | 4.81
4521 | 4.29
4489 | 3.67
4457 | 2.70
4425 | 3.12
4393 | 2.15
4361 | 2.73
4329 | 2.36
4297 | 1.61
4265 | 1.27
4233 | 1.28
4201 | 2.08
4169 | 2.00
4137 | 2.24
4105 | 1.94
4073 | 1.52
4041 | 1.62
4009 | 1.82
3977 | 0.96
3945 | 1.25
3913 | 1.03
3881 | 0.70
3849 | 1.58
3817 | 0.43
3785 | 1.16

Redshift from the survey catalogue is 0.000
